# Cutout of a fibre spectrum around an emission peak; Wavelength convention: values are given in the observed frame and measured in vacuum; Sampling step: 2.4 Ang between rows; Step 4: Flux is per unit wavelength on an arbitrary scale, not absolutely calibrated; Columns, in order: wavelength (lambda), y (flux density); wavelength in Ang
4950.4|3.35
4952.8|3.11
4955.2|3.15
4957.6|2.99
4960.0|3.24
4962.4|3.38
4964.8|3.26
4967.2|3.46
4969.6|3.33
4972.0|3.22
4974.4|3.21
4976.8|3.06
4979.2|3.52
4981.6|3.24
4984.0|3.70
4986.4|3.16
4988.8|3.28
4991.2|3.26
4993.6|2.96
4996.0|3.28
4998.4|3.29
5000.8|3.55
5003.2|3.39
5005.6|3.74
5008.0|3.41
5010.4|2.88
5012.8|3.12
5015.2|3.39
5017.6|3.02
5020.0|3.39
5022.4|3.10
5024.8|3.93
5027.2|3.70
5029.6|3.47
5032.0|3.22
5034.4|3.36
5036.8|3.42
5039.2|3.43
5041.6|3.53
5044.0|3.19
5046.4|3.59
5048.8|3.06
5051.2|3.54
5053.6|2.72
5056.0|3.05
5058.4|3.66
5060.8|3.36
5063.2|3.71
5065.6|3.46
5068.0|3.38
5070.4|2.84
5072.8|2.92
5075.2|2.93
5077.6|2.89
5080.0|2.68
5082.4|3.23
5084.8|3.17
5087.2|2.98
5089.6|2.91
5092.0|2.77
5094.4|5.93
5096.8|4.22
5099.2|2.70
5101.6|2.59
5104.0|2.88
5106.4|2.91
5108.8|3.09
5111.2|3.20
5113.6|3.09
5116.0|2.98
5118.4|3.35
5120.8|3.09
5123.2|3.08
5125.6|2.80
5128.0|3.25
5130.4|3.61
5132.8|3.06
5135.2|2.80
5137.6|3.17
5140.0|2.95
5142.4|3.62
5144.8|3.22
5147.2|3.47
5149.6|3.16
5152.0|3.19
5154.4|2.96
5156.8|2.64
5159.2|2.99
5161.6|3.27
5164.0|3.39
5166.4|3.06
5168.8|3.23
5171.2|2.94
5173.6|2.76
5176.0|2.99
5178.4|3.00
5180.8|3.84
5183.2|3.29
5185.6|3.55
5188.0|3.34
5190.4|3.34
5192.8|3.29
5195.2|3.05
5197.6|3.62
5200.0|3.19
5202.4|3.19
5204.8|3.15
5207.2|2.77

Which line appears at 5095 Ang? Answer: Hbeta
